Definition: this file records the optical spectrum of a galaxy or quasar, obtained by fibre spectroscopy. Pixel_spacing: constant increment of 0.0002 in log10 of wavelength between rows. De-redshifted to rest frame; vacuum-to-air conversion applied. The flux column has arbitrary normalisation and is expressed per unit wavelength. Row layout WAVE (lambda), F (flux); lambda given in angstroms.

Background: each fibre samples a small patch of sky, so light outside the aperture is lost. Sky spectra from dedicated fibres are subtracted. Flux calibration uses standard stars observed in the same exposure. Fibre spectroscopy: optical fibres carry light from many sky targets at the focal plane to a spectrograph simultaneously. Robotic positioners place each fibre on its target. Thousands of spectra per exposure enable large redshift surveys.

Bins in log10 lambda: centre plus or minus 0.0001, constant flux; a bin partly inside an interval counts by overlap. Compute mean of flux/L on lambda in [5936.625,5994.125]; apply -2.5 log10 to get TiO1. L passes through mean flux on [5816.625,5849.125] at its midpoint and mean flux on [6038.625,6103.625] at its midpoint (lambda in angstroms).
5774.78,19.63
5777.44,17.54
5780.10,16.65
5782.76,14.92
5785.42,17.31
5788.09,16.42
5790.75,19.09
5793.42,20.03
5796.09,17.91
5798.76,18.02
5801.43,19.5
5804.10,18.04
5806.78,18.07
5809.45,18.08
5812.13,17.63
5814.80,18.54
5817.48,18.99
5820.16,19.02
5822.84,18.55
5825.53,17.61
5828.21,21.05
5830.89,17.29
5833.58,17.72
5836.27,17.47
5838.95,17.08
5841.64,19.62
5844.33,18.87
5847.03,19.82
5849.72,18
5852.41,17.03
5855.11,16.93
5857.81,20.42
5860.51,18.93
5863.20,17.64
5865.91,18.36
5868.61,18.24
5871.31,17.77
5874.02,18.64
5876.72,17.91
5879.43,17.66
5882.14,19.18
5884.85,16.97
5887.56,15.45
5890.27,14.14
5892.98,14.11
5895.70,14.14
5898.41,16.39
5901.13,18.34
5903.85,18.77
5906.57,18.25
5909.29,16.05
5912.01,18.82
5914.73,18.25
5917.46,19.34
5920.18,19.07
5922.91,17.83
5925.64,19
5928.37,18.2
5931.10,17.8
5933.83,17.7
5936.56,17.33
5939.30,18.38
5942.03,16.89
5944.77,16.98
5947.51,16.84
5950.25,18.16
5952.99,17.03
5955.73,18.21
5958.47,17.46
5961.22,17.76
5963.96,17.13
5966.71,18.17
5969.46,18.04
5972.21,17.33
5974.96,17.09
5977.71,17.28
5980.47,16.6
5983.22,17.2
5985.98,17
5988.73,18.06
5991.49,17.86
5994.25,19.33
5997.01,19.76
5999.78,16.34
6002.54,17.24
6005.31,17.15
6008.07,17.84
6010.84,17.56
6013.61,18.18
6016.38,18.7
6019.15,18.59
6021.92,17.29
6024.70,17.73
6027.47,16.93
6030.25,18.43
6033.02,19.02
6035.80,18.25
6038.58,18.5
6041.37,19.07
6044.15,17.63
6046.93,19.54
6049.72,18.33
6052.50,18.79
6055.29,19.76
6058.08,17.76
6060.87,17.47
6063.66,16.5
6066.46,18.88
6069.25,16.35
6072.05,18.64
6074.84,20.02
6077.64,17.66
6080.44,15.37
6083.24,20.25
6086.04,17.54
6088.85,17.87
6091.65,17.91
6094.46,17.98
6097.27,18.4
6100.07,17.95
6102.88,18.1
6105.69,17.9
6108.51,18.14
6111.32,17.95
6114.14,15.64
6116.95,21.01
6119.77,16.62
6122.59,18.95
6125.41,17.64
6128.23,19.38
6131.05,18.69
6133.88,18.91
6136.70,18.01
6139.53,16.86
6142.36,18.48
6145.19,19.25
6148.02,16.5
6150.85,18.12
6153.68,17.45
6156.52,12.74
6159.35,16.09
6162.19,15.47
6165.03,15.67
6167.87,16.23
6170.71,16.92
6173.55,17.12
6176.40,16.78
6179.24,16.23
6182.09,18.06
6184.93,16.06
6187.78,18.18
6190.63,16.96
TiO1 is 0.05 mag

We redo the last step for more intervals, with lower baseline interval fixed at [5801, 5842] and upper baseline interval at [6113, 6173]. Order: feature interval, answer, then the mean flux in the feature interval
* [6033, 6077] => -0.04 mag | 18.4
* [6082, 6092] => -0.05 mag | 18.4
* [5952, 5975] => 0.02 mag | 17.6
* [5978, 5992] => 0.03 mag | 17.3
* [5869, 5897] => 0.09 mag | 16.7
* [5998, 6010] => 0.03 mag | 17.2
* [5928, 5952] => 0.03 mag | 17.6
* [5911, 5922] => -0.05 mag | 18.8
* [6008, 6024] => -0.02 mag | 18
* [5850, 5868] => 0.00 mag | 18.2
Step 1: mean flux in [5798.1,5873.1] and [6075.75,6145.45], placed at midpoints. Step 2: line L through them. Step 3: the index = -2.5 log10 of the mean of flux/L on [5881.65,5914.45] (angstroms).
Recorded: 0.10 mag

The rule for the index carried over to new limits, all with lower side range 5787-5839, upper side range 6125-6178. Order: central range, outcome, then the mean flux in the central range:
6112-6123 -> -0.042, 18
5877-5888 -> 0.036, 17.5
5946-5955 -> 0.029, 17.4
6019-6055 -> -0.048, 18.4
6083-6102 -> -0.048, 18.1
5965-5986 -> 0.026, 17.4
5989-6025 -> -0.019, 18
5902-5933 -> -0.019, 18.3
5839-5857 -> -0.007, 18.3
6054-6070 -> -0.022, 17.8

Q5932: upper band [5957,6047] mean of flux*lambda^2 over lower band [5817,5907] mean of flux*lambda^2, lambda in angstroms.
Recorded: 1.05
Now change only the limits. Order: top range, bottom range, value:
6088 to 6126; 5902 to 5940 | 1.05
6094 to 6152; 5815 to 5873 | 1.08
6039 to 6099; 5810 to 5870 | 1.07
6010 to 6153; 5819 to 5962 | 1.09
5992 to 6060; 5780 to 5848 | 1.07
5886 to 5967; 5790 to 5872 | 0.98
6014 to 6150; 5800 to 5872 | 1.07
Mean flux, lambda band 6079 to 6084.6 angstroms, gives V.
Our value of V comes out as 17.8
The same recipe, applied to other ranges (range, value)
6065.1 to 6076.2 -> 18.5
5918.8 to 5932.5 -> 18.4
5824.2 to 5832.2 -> 18.7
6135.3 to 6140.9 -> 17.4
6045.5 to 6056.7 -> 19.1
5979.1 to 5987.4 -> 17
